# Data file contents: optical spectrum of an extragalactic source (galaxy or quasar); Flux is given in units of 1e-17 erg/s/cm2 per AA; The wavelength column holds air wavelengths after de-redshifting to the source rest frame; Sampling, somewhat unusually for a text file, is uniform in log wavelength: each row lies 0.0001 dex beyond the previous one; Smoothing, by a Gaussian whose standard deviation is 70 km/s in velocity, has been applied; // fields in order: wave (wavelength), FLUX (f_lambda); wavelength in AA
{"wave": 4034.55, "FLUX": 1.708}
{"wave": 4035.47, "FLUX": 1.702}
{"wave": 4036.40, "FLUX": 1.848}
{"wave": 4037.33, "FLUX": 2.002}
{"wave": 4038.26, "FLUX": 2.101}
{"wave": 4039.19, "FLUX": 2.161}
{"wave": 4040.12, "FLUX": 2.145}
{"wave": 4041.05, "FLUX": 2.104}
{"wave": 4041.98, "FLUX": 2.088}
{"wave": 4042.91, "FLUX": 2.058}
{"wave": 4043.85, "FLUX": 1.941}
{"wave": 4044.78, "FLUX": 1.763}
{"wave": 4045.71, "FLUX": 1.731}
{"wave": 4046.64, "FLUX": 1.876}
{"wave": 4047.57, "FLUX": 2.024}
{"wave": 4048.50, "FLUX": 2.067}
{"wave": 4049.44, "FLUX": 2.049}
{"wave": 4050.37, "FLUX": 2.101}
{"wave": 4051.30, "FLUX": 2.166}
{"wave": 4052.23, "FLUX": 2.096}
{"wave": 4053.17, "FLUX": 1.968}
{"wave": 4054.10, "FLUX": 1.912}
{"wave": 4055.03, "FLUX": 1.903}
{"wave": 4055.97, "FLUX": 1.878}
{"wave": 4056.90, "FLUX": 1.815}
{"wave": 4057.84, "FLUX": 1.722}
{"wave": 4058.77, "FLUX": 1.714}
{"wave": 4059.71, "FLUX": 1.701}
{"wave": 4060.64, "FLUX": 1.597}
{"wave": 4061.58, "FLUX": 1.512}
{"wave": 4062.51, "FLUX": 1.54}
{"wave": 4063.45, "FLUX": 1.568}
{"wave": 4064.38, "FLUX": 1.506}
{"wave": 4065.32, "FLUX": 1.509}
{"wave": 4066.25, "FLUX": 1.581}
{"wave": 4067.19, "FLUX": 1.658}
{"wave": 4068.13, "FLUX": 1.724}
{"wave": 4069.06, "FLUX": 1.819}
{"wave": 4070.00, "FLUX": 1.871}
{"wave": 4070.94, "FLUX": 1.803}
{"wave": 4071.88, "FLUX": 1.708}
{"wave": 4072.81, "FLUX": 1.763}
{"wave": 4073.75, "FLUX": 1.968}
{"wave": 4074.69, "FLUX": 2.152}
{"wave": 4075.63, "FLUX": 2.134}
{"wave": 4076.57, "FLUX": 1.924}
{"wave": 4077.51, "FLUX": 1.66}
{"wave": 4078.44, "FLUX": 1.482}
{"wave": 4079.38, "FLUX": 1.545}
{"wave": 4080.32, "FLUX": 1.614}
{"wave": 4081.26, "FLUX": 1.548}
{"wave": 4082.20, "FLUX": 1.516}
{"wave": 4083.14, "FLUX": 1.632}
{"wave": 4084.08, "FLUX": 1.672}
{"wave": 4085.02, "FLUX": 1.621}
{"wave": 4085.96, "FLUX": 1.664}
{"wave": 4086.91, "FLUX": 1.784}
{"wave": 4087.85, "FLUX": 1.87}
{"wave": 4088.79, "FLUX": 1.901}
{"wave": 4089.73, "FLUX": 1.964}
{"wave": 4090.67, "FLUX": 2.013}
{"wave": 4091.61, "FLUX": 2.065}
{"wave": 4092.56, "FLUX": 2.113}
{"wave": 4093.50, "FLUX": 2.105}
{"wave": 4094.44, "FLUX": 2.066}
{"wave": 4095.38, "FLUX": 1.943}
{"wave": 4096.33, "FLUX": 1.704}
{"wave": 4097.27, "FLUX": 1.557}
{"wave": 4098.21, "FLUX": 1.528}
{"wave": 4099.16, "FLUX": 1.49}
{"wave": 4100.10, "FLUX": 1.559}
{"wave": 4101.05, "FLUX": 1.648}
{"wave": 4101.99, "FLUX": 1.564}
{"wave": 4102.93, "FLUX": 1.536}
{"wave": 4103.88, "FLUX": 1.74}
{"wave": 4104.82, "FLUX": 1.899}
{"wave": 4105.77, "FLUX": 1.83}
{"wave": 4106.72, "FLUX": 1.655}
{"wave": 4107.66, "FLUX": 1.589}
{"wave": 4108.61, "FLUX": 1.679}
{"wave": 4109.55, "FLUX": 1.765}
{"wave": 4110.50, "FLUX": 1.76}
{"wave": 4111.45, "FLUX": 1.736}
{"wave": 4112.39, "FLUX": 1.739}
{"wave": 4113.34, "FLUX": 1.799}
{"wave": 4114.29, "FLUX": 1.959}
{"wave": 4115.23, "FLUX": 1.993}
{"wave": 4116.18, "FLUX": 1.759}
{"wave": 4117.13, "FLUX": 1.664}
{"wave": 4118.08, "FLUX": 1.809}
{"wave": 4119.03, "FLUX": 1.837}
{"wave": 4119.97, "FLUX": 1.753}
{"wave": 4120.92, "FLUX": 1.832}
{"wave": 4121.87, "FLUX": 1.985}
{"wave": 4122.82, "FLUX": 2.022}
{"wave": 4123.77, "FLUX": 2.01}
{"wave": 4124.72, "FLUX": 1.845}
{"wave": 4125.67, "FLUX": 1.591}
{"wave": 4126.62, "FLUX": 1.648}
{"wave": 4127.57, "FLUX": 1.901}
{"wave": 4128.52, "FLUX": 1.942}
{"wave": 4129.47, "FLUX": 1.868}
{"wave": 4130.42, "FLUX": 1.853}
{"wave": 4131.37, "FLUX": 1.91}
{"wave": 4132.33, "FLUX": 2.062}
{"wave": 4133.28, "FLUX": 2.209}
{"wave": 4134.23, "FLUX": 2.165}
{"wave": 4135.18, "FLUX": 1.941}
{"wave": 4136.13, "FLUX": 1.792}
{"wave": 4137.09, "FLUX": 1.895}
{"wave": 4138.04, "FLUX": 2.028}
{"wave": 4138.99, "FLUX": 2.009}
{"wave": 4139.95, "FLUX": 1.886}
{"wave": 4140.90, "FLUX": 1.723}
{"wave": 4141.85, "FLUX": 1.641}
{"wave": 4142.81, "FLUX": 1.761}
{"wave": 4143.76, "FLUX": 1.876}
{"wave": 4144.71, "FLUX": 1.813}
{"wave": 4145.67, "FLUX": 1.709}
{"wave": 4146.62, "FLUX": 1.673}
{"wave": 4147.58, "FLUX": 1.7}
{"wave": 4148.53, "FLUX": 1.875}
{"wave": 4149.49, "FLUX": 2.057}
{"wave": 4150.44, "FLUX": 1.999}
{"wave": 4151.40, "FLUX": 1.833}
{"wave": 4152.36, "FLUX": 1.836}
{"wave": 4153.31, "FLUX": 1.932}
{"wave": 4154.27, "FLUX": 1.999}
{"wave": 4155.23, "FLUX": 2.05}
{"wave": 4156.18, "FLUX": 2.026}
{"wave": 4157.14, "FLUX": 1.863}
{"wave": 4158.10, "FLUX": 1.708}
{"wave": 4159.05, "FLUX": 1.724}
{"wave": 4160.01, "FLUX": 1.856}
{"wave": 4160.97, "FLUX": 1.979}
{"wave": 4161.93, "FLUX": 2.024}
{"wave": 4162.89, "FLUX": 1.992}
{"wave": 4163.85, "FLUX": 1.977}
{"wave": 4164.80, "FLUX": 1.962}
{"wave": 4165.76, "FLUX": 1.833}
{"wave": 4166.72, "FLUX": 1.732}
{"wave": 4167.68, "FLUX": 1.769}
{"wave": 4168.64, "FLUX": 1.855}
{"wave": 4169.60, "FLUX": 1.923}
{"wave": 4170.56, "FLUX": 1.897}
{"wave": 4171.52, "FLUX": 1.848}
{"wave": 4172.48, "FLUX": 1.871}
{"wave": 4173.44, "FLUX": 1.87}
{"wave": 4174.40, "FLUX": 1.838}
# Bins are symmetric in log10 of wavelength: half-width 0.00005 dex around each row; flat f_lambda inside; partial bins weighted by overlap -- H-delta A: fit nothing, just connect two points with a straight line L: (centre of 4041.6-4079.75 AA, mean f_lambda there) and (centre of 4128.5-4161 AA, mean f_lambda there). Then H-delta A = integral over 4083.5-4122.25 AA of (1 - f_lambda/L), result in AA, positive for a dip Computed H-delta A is 1.5 AA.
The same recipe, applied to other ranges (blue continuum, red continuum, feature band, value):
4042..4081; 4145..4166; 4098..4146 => 1.4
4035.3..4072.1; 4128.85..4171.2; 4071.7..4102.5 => 1.5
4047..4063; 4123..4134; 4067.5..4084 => 1.1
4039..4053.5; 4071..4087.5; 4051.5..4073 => 1.6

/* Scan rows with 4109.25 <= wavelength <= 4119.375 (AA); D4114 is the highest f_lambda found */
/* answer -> 1.993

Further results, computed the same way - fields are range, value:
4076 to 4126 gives 2.113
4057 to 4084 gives 2.152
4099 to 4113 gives 1.899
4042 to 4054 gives 2.166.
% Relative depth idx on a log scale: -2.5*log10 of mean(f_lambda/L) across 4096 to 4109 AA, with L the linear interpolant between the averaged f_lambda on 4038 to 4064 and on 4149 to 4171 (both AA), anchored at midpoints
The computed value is 0.16 mag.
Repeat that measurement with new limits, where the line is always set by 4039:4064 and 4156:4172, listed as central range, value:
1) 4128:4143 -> -0.02 mag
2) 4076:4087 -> 0.15 mag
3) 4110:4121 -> 0.05 mag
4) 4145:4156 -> 0.00 mag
